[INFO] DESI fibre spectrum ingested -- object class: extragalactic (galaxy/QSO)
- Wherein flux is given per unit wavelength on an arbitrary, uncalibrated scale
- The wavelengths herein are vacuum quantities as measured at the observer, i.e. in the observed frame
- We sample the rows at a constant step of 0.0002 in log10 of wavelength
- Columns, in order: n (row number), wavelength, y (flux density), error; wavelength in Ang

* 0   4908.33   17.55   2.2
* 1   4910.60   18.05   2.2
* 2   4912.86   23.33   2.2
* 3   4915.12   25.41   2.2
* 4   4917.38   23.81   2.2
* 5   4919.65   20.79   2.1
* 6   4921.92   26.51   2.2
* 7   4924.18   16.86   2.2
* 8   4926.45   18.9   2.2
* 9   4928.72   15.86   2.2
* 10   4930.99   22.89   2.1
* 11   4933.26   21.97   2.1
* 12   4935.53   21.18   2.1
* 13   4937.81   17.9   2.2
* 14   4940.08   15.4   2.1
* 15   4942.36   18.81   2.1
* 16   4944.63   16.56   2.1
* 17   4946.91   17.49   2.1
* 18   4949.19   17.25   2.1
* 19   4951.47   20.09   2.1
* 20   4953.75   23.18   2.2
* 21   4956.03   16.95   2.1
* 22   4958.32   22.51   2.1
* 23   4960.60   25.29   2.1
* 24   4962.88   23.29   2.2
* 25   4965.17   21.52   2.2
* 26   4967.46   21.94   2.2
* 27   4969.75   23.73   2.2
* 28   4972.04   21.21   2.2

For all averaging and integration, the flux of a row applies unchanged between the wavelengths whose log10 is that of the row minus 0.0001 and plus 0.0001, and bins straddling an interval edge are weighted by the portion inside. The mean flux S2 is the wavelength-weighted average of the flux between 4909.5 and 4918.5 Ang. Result 22.7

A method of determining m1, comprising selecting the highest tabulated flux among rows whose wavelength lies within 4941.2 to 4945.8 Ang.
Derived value 18.81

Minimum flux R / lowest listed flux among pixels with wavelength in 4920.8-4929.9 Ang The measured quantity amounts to 15.86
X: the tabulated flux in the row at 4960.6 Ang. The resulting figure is 25.29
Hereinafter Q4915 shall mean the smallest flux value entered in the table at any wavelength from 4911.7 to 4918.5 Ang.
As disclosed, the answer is 23.33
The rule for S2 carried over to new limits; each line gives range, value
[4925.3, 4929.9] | 17.4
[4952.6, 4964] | 22.2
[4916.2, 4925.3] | 22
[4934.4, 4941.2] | 18.2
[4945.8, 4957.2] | 19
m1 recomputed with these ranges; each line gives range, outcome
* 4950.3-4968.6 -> 25.29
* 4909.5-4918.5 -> 25.41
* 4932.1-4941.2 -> 21.97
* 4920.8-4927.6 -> 26.51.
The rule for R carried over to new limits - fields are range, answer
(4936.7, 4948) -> 15.4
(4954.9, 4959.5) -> 16.95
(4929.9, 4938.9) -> 17.9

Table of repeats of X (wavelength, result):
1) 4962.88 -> 23.29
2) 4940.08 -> 15.4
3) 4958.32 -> 22.51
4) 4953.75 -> 23.18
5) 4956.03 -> 16.95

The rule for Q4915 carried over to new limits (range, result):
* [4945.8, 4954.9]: 17.25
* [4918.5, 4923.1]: 20.79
